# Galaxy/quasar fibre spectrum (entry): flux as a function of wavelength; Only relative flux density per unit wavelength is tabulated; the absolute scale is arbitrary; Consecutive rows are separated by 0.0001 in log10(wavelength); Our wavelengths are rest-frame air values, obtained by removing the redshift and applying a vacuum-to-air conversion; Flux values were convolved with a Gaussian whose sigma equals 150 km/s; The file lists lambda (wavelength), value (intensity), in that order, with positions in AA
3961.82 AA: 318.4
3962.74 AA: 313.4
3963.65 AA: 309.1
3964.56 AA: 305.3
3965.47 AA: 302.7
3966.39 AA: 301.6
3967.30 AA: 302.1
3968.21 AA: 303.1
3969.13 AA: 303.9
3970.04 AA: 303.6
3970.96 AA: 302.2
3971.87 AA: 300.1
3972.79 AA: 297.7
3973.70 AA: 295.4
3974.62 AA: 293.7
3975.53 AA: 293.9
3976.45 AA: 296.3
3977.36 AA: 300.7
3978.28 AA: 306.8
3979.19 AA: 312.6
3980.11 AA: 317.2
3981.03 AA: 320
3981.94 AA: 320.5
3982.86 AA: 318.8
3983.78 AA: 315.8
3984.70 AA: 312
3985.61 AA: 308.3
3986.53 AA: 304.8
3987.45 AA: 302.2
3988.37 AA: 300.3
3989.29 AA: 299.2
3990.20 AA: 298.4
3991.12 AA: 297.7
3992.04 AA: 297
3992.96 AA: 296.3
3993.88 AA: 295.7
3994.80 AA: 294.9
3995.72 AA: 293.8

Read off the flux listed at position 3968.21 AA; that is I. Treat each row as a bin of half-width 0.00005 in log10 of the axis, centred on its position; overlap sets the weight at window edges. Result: 303.1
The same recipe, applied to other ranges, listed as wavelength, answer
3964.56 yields 305.3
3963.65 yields 309.1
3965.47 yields 302.7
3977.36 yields 300.7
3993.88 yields 295.7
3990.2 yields 298.4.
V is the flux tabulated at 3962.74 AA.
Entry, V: 313.4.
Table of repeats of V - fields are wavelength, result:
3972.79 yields 297.7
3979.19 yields 312.6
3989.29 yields 299.2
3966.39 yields 301.6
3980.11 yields 317.2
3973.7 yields 295.4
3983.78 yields 315.8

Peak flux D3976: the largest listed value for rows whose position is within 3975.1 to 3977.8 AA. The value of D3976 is 300.7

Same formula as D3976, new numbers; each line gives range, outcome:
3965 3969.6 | 303.9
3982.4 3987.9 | 318.8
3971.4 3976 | 300.1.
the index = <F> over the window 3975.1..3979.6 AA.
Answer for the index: 302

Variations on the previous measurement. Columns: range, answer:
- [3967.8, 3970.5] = 303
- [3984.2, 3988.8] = 306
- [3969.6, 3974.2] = 299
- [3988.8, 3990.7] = 300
